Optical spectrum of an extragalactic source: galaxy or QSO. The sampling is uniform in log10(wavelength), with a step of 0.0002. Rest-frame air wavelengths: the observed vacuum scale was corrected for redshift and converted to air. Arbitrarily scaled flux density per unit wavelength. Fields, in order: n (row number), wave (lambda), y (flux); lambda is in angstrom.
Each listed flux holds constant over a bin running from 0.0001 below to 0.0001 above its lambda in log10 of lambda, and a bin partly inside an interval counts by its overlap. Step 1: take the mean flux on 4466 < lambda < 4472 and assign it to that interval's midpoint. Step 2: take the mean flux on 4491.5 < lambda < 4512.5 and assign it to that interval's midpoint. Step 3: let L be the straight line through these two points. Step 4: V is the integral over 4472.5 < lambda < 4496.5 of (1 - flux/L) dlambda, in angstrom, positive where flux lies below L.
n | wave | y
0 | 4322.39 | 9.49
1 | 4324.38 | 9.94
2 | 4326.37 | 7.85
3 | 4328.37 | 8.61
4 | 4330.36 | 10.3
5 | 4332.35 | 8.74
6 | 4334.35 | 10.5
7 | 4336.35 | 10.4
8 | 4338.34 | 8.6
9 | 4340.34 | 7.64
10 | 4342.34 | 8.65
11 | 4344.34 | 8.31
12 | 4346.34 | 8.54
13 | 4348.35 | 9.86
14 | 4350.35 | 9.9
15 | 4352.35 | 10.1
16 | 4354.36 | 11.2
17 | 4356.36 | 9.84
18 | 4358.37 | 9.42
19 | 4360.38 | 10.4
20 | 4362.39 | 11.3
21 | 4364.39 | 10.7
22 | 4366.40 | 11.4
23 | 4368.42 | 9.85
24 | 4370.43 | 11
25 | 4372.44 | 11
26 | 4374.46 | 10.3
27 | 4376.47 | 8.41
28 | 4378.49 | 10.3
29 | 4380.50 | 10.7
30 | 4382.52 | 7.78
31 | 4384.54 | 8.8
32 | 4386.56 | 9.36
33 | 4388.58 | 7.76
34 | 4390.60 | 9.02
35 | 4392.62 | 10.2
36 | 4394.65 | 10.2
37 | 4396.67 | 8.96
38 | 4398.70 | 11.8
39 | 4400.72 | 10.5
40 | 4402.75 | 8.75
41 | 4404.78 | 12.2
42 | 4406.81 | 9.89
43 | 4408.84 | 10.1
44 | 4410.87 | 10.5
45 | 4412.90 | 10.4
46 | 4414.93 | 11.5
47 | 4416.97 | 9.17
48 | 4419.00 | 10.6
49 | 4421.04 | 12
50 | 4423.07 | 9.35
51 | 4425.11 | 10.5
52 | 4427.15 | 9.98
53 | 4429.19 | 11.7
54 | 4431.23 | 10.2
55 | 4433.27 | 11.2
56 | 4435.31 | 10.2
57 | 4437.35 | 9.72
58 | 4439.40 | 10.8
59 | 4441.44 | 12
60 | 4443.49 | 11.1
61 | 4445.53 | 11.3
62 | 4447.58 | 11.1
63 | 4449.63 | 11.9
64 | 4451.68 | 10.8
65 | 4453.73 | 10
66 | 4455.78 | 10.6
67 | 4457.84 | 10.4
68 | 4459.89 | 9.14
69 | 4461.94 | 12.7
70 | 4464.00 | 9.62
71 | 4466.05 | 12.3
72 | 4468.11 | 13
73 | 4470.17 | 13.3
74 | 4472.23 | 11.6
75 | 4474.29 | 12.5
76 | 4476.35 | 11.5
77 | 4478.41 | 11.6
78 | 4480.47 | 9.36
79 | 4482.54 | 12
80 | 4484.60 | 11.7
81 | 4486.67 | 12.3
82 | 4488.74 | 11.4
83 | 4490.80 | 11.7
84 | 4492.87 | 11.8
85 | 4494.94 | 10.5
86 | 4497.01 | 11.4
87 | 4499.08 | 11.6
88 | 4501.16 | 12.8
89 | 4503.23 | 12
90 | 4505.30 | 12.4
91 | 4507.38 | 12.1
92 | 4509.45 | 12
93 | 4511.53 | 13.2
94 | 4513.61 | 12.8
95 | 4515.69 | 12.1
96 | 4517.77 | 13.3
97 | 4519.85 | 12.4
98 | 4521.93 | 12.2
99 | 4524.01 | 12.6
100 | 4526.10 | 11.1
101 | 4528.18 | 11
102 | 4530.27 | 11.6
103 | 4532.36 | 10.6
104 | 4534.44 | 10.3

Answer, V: 1.8 angstrom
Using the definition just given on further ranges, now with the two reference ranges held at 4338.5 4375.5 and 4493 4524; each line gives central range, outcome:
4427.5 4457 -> 0.88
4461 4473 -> -0.53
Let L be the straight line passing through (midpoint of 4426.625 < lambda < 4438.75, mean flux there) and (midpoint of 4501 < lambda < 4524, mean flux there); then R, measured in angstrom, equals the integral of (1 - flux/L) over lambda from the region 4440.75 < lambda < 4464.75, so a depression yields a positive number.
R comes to 0.3 angstrom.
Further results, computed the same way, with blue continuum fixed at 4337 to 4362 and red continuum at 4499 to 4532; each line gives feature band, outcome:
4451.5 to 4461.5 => 0.8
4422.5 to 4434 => 0.2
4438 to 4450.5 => -0.4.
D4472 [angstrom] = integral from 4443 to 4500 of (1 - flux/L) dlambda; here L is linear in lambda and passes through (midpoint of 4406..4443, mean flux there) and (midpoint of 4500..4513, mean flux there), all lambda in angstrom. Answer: 1.2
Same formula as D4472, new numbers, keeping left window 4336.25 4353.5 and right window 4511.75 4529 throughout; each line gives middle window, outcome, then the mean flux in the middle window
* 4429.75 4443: -0.02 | 10.7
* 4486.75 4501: 0.27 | 11.5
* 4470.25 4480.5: -0.23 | 11.7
